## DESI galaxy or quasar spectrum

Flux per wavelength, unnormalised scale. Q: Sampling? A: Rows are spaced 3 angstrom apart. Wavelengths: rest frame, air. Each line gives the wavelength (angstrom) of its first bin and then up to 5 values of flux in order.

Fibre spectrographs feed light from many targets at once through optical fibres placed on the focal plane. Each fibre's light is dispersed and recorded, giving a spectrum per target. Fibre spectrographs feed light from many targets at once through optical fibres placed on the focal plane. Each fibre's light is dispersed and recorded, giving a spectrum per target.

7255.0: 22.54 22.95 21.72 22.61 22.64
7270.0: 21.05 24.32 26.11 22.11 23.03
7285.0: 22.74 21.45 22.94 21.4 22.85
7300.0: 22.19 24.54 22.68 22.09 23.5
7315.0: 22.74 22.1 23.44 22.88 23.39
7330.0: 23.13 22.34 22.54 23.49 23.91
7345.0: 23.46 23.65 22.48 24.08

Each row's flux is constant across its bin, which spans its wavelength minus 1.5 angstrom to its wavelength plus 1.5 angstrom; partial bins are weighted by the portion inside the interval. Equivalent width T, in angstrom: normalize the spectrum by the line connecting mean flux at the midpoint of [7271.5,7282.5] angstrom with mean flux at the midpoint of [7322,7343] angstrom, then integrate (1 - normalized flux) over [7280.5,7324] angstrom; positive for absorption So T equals 1.60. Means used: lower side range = 24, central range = 22.7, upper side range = 23.1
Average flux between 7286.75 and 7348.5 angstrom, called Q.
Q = 22.9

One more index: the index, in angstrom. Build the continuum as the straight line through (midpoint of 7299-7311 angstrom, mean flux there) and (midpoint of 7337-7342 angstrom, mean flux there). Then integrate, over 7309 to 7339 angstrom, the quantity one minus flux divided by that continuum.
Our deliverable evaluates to 0.5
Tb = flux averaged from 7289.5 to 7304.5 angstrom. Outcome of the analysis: 22.8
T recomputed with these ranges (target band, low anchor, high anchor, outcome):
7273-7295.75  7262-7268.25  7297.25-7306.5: -0.07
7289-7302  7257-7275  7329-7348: 0.26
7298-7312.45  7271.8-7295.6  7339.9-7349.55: 0.17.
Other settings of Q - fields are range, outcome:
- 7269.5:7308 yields 22.9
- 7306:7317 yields 22.7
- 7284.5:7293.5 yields 22.2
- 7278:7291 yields 22.4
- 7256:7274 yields 22.5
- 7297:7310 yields 22.9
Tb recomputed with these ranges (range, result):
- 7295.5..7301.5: 22.5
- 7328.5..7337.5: 22.7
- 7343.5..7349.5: 23.6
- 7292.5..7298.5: 22.1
